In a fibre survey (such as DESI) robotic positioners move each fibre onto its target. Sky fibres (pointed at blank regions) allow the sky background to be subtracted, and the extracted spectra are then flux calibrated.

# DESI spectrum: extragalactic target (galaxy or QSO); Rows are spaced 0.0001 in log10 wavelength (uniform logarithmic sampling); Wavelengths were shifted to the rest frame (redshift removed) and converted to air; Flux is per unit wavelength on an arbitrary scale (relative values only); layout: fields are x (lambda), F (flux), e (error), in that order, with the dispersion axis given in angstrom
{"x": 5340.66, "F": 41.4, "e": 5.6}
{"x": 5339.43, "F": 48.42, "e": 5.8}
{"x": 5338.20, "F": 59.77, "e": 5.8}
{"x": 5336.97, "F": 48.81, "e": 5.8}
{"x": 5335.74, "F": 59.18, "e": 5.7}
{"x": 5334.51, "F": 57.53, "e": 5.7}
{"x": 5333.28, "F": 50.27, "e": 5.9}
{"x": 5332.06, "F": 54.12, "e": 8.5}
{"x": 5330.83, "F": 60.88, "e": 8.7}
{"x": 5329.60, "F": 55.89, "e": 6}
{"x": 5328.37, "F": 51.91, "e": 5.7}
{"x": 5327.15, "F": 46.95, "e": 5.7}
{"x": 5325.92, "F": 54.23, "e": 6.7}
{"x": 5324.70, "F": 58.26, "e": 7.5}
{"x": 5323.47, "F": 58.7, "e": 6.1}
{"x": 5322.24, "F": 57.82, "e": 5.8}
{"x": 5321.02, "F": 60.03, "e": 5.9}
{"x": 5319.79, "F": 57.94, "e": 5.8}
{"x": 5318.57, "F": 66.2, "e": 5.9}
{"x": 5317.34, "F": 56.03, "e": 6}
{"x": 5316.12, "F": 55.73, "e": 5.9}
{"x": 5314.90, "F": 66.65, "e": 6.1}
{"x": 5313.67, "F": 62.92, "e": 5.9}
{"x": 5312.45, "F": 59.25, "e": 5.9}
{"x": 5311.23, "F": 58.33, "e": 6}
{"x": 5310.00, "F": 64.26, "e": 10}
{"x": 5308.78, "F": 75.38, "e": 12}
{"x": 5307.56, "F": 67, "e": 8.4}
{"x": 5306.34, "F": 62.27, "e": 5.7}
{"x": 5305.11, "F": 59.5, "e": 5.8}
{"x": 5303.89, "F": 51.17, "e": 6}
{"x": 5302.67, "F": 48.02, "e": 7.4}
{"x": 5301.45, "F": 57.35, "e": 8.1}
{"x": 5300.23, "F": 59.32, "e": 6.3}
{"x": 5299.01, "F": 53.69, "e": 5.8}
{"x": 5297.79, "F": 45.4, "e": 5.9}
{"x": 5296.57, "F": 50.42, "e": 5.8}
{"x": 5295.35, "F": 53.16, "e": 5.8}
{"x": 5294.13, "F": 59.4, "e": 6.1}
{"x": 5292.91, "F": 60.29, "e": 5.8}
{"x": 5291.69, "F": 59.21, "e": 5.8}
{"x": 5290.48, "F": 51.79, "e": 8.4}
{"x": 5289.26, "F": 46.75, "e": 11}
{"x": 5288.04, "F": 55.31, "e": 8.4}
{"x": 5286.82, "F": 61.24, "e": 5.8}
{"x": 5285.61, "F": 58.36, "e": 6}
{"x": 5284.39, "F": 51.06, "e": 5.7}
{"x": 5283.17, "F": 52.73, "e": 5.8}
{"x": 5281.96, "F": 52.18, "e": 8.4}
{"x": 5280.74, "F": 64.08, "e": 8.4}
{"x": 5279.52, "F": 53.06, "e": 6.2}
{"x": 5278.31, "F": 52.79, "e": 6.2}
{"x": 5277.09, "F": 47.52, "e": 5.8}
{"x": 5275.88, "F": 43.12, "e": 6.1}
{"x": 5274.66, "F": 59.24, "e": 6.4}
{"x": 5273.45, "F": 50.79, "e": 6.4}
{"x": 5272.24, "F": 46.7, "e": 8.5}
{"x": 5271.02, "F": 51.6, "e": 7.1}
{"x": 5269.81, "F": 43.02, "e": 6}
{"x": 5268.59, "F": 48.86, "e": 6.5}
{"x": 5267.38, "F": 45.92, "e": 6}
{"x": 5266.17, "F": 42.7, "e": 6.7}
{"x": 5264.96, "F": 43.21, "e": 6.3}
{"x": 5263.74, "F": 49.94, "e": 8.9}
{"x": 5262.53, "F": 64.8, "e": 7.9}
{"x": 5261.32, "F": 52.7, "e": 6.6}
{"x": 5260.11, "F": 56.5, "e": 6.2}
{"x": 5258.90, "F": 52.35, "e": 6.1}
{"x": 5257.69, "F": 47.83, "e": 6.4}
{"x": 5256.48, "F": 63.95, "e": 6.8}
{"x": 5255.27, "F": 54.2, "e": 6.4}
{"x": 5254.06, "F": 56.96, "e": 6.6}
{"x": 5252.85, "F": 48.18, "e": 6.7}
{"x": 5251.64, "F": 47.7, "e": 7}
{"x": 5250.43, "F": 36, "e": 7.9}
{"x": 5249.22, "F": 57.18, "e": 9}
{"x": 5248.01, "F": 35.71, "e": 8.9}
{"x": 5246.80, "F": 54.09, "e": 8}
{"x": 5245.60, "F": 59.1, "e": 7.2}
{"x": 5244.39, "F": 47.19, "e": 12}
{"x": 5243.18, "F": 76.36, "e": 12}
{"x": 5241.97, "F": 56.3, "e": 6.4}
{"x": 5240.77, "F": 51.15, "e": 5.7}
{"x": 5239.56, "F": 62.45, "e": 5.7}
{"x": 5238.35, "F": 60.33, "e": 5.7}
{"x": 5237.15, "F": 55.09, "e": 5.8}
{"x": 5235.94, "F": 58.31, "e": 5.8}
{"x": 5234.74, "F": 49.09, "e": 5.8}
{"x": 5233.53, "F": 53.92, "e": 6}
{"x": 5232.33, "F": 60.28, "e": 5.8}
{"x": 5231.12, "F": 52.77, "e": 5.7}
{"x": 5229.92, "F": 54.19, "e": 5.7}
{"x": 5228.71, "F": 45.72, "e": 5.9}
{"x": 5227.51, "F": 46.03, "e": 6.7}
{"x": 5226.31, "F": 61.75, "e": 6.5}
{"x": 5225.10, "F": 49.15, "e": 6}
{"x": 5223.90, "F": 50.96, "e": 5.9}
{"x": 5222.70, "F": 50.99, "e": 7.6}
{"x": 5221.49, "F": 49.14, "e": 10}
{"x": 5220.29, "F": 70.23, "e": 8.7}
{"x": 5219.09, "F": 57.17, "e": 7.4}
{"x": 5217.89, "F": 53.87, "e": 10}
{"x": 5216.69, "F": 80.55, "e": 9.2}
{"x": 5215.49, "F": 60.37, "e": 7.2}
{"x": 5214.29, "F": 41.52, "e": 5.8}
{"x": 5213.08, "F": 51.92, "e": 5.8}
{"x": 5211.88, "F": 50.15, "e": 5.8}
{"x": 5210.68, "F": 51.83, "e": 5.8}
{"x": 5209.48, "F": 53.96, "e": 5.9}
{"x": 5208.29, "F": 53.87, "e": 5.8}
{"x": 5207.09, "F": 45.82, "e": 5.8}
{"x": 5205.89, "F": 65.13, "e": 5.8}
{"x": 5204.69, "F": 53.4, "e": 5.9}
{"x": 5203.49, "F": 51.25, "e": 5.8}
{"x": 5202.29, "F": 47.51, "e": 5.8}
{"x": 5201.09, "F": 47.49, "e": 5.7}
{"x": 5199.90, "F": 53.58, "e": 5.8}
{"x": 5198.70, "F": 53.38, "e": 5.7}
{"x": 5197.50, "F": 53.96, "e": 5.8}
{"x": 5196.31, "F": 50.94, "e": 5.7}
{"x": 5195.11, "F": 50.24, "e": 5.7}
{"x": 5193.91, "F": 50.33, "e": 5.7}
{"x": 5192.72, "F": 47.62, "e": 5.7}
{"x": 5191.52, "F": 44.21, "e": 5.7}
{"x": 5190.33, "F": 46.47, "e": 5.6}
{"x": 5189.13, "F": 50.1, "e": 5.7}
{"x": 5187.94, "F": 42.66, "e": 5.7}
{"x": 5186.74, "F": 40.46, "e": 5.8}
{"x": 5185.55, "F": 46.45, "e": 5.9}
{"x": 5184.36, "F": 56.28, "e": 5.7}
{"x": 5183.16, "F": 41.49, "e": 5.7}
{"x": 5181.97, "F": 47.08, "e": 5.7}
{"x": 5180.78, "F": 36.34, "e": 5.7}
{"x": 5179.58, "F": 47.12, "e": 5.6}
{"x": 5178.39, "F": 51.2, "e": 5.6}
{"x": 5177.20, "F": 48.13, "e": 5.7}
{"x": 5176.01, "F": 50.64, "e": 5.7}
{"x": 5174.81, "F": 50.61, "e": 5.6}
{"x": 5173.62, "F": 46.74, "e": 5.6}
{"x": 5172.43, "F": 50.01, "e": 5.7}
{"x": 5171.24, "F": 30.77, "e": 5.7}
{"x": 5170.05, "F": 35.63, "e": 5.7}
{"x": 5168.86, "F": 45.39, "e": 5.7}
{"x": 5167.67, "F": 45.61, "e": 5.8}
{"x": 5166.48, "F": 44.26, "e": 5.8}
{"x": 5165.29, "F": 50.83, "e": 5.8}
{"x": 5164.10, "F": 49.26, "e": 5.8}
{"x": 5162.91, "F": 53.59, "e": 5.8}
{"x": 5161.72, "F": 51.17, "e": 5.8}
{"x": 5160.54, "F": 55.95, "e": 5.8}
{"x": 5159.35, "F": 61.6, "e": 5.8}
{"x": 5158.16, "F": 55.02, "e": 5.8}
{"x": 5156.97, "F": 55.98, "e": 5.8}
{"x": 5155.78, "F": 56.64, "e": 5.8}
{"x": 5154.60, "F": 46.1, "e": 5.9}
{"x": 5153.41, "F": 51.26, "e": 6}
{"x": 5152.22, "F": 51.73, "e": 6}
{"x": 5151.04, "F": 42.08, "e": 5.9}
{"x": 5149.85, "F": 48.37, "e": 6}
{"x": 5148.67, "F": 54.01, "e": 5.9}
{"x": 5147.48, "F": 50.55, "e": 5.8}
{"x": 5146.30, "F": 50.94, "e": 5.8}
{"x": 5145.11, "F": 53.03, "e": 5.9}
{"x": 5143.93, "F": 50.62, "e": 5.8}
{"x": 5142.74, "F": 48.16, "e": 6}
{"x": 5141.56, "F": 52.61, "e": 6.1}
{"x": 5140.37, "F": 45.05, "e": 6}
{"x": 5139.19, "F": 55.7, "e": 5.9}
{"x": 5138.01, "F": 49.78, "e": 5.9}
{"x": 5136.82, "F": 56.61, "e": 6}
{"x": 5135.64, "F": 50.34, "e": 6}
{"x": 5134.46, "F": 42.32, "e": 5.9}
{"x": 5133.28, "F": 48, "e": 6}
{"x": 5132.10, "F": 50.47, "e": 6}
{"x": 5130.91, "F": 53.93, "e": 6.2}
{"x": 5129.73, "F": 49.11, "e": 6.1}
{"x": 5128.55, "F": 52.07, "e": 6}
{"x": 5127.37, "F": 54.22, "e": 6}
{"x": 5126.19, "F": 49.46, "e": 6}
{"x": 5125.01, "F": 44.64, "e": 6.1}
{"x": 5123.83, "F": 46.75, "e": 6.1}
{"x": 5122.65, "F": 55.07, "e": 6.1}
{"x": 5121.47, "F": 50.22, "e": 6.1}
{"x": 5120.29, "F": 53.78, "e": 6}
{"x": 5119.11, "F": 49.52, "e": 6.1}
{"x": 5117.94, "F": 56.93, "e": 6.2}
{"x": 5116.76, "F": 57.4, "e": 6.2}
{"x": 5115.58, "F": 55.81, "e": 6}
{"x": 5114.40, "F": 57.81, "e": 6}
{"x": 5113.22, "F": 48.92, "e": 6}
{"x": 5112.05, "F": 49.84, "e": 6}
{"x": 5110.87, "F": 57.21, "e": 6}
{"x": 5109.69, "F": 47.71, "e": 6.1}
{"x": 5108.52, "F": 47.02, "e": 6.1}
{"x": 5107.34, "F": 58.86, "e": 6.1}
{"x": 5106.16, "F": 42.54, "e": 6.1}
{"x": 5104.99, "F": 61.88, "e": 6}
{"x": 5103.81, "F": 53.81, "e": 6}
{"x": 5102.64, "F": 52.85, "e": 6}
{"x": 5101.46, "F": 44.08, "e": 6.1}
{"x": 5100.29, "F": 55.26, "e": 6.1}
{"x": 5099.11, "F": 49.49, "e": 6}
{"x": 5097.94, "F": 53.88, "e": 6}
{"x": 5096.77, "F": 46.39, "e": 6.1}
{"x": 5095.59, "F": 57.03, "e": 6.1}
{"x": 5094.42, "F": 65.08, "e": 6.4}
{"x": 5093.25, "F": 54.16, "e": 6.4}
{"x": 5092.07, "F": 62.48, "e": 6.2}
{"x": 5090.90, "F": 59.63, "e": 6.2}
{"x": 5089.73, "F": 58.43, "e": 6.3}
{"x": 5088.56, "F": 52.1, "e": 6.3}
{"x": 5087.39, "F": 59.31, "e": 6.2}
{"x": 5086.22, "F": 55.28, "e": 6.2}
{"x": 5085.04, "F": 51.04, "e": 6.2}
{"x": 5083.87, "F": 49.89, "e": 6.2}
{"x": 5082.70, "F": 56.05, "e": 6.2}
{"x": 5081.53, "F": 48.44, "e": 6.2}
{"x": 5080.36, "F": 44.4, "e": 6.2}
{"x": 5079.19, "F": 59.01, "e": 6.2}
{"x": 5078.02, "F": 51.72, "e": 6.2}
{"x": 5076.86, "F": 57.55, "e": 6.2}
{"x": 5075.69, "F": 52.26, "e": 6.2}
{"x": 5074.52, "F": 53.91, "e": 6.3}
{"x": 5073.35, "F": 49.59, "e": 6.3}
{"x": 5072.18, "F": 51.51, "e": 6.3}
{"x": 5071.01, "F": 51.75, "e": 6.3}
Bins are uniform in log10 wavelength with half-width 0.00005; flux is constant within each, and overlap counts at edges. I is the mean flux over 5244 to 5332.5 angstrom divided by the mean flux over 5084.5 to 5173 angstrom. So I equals 1.06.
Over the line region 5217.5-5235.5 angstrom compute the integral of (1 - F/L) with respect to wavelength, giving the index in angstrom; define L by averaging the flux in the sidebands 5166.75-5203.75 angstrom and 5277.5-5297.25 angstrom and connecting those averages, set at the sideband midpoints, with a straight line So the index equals -1.3 angstrom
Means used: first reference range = 47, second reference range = 55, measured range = 53.7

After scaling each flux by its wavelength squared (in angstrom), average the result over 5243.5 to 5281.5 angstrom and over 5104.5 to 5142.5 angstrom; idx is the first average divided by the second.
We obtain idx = 1.04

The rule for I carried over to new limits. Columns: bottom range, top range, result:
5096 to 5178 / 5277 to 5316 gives 1.13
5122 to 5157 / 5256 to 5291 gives 1.03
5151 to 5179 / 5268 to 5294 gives 1.07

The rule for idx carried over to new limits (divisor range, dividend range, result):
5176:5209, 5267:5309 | 1.14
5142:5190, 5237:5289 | 1.13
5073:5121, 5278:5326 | 1.16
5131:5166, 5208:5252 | 1.09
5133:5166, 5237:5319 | 1.12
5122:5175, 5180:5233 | 1.06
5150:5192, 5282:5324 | 1.26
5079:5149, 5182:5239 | 1.04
